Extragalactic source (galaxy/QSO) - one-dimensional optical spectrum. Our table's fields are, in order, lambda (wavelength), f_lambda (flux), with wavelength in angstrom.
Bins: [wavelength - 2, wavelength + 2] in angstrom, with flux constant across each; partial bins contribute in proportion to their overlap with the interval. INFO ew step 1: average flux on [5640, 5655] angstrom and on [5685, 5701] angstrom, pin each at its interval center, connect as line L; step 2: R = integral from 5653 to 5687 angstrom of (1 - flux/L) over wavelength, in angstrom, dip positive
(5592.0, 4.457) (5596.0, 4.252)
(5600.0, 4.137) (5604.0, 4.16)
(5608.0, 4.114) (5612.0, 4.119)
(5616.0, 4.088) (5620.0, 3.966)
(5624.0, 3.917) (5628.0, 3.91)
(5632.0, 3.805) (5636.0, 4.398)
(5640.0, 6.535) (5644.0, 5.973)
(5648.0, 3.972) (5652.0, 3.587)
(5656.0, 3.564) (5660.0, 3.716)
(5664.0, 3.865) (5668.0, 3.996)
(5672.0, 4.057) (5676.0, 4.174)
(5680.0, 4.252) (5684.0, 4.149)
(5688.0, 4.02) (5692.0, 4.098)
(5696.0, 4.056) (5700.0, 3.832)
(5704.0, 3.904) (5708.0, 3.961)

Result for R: 3.1 angstrom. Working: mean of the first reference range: 4.72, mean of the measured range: 3.96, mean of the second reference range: 4.02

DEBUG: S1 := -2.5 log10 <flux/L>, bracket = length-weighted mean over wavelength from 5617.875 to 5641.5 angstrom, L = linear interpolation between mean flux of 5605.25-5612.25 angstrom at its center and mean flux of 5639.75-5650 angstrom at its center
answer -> 0.11 mag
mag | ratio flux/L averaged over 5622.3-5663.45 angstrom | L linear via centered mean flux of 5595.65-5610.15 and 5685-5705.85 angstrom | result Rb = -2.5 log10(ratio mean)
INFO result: -0.062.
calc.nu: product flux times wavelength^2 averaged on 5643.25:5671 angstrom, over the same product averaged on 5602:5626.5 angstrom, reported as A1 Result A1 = 1.0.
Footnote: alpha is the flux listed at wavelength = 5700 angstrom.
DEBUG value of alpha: 3.832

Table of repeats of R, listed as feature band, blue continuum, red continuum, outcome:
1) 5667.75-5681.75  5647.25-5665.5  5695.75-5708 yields -1.2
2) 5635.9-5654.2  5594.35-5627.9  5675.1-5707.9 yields -3.9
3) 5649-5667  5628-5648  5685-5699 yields 3.5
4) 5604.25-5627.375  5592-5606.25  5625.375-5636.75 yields 0.3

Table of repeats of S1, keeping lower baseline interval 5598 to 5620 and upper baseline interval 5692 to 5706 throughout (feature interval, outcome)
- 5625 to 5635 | 0.04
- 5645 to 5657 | 0.04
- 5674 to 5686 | -0.05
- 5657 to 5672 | 0.04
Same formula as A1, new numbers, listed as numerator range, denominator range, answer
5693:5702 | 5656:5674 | 1.04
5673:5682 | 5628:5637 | 1.06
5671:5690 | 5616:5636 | 1.06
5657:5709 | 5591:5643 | 0.95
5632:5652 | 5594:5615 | 1.20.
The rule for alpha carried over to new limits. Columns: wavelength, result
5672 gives 4.057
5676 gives 4.174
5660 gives 3.716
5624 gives 3.917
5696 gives 4.056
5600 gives 4.137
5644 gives 5.973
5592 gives 4.457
